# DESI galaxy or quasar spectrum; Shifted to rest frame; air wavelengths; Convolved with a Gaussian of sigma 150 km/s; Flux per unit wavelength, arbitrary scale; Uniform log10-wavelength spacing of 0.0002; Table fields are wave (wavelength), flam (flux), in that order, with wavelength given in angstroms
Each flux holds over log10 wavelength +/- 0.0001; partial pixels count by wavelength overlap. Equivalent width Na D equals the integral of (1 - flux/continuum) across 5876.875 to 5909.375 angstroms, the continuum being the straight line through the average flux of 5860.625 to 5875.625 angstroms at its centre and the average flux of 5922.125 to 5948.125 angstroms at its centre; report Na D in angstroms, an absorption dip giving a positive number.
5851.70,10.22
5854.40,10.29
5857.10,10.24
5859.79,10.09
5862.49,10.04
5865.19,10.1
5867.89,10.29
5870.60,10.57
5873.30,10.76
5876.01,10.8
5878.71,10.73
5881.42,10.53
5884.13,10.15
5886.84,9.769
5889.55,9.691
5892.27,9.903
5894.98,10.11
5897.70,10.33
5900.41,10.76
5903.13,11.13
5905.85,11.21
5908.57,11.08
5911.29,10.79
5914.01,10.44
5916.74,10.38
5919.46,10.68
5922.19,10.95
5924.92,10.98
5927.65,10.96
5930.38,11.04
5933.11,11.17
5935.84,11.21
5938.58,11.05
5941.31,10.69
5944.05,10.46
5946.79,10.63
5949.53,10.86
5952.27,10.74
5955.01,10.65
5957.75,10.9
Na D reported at 0.4 angstroms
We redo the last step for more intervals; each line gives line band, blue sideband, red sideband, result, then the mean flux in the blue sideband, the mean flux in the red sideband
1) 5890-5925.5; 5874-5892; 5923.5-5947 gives -0.2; 10.3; 10.9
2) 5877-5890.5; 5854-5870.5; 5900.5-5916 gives 0.4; 10.2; 10.9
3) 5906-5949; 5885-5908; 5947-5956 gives -1.1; 10.4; 10.7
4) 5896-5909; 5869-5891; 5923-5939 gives -0.2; 10.4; 11.1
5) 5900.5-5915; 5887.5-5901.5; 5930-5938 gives -0.6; 10.1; 11.1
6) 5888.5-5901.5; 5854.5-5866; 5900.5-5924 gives 0.5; 10.1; 10.8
